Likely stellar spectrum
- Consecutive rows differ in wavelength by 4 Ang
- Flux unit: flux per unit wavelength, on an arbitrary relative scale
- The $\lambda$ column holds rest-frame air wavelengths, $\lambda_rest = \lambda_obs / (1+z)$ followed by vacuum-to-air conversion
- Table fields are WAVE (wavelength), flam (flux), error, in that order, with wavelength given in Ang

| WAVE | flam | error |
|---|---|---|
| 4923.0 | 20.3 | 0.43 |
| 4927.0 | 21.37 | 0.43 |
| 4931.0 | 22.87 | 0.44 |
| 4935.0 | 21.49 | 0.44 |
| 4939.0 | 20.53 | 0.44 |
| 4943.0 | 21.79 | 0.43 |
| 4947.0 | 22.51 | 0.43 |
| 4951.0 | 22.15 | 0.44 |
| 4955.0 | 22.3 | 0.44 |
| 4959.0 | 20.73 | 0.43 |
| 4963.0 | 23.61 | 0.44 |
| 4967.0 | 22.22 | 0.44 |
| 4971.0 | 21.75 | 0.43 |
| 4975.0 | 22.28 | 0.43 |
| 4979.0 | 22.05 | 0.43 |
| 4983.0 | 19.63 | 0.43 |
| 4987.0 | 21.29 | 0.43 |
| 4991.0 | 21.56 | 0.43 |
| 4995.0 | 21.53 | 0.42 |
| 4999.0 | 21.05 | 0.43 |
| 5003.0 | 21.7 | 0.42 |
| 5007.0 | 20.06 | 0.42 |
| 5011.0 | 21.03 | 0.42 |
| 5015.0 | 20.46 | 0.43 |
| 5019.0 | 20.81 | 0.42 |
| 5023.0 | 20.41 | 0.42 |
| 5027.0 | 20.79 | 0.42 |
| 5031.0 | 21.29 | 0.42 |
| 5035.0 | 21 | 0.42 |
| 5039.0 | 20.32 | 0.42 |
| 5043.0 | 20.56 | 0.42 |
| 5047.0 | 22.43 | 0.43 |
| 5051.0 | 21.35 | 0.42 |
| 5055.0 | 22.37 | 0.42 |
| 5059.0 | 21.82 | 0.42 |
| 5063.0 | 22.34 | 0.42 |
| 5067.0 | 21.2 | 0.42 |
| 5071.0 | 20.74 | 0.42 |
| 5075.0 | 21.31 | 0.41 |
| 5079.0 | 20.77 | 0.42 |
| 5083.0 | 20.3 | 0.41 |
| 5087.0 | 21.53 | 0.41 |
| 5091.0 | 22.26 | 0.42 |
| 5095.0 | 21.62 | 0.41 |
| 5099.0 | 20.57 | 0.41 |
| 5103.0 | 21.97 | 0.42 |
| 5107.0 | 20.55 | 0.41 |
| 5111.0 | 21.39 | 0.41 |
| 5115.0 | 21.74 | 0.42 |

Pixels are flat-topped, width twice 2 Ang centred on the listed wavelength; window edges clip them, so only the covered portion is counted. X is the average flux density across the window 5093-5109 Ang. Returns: 21.2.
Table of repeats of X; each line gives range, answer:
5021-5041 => 20.8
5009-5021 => 20.8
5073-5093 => 21.2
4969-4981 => 22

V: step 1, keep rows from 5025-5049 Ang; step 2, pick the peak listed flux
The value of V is 22.43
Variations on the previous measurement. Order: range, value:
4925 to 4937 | 22.87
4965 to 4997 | 22.28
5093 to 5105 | 21.97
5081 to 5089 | 21.53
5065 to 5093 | 22.26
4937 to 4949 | 22.51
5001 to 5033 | 21.7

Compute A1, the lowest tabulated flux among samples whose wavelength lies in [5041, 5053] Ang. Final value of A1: 20.56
